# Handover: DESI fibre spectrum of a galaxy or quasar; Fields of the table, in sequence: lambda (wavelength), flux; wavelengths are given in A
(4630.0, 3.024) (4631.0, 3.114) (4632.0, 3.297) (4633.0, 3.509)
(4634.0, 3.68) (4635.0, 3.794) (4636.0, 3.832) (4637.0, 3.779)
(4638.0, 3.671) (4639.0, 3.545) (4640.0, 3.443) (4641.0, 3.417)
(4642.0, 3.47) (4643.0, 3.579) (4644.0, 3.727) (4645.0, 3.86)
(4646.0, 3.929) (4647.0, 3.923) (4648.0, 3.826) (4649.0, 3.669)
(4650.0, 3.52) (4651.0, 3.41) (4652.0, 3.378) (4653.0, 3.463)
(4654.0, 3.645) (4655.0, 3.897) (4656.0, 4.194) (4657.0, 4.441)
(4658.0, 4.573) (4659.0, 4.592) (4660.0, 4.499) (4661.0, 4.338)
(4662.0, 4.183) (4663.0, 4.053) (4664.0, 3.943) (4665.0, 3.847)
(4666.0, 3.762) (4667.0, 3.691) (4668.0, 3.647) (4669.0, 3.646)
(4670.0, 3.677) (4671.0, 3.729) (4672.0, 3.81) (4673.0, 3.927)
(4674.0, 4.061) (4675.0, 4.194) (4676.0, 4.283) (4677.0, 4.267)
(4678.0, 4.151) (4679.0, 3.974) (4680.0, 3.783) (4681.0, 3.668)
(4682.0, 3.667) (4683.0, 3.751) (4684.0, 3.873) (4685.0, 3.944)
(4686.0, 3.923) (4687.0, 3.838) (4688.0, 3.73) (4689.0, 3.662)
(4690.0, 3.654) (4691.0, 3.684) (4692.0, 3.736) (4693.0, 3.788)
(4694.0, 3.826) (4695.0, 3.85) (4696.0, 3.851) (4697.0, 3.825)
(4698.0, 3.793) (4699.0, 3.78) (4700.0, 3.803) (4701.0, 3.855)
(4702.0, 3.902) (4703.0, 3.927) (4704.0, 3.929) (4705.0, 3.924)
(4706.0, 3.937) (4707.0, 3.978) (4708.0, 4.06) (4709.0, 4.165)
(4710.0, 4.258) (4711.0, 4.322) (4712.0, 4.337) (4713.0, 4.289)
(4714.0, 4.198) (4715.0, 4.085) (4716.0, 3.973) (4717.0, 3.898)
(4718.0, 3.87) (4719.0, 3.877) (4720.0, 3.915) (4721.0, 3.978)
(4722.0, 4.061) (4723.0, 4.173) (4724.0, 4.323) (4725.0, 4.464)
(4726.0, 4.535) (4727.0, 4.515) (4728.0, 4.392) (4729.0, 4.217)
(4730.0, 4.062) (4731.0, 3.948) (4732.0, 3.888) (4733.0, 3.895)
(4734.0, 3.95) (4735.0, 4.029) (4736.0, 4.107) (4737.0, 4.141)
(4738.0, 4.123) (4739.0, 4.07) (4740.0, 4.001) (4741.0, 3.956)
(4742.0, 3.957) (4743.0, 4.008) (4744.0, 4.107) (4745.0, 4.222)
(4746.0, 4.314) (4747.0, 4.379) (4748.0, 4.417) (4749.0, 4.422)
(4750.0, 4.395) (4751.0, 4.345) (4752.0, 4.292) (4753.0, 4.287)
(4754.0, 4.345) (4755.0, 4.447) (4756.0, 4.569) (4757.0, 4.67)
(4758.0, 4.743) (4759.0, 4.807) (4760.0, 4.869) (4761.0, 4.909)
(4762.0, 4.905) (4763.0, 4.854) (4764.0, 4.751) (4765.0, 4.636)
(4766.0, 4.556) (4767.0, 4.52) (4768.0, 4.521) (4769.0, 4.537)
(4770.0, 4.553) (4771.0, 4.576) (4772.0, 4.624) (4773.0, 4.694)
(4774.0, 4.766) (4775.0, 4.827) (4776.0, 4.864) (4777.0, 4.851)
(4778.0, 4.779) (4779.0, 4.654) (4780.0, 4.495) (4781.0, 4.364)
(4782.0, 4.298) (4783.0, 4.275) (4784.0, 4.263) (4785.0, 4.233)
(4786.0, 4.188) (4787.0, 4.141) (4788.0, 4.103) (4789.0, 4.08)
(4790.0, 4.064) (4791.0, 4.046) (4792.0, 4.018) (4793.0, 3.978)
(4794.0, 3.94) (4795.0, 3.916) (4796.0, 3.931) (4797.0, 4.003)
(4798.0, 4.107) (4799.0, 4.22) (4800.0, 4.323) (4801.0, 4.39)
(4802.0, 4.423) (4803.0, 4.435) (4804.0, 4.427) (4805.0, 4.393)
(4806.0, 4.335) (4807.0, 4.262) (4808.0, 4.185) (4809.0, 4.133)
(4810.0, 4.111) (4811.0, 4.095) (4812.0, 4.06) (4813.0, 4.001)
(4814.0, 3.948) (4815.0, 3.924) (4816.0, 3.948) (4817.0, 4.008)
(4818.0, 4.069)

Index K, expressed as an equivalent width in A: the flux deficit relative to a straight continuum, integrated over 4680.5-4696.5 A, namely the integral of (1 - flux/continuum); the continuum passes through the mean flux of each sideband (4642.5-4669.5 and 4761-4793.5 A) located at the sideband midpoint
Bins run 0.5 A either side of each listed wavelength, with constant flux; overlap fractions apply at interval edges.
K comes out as 1.1 A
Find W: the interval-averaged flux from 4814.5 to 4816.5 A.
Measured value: 3.94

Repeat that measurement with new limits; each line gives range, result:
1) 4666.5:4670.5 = 3.67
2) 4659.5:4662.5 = 4.34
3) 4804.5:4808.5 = 4.29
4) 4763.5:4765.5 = 4.69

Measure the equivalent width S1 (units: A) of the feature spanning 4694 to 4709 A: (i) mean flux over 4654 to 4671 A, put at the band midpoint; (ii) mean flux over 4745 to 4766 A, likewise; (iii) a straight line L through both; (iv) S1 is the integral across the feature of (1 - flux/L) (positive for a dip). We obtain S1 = 1.3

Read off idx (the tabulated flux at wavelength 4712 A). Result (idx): 4.337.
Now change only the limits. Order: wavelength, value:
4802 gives 4.423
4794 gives 3.94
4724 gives 4.323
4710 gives 4.258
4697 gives 3.825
